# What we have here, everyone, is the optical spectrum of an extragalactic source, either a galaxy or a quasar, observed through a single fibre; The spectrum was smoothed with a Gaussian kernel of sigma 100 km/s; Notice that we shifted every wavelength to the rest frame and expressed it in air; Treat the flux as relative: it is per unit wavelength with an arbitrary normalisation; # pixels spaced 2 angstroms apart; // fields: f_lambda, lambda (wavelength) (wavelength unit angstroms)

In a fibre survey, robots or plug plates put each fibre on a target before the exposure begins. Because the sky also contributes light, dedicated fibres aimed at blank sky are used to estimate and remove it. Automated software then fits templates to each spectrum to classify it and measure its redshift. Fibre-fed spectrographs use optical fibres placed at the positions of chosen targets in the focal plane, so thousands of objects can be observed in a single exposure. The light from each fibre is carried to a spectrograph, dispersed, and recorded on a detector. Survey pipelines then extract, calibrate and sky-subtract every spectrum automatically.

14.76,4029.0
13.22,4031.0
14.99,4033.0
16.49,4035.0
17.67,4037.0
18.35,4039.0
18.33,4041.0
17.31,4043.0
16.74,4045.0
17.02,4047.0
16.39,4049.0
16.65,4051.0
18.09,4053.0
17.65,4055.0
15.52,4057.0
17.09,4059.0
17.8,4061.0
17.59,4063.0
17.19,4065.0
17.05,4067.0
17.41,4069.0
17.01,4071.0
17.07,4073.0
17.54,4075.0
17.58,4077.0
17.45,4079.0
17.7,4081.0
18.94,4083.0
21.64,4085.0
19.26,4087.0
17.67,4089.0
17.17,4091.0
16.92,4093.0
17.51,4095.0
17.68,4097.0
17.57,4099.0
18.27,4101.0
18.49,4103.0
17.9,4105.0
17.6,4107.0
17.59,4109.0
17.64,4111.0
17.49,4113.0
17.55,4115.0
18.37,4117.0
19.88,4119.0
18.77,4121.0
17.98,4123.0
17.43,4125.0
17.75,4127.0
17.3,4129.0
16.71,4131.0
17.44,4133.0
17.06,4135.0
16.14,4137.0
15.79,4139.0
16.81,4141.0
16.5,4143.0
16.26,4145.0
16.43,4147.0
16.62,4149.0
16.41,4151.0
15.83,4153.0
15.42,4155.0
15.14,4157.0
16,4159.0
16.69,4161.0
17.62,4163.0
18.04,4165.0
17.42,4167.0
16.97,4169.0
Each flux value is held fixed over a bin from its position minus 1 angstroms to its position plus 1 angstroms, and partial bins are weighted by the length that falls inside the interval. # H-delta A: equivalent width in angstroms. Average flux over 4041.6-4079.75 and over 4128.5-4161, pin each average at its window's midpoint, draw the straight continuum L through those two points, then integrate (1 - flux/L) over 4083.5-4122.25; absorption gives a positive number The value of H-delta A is -3.2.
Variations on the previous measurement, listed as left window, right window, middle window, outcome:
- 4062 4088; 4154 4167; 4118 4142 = -0.5 angstroms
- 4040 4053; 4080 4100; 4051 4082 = 0.6 angstroms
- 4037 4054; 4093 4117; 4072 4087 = -0.6 angstroms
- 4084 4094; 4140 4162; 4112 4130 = -0.8 angstroms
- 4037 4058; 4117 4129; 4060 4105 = -0.3 angstroms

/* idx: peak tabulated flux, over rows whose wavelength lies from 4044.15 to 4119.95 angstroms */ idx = 21.64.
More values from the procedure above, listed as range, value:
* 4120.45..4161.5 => 18.77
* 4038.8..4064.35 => 18.35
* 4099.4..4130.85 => 19.88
